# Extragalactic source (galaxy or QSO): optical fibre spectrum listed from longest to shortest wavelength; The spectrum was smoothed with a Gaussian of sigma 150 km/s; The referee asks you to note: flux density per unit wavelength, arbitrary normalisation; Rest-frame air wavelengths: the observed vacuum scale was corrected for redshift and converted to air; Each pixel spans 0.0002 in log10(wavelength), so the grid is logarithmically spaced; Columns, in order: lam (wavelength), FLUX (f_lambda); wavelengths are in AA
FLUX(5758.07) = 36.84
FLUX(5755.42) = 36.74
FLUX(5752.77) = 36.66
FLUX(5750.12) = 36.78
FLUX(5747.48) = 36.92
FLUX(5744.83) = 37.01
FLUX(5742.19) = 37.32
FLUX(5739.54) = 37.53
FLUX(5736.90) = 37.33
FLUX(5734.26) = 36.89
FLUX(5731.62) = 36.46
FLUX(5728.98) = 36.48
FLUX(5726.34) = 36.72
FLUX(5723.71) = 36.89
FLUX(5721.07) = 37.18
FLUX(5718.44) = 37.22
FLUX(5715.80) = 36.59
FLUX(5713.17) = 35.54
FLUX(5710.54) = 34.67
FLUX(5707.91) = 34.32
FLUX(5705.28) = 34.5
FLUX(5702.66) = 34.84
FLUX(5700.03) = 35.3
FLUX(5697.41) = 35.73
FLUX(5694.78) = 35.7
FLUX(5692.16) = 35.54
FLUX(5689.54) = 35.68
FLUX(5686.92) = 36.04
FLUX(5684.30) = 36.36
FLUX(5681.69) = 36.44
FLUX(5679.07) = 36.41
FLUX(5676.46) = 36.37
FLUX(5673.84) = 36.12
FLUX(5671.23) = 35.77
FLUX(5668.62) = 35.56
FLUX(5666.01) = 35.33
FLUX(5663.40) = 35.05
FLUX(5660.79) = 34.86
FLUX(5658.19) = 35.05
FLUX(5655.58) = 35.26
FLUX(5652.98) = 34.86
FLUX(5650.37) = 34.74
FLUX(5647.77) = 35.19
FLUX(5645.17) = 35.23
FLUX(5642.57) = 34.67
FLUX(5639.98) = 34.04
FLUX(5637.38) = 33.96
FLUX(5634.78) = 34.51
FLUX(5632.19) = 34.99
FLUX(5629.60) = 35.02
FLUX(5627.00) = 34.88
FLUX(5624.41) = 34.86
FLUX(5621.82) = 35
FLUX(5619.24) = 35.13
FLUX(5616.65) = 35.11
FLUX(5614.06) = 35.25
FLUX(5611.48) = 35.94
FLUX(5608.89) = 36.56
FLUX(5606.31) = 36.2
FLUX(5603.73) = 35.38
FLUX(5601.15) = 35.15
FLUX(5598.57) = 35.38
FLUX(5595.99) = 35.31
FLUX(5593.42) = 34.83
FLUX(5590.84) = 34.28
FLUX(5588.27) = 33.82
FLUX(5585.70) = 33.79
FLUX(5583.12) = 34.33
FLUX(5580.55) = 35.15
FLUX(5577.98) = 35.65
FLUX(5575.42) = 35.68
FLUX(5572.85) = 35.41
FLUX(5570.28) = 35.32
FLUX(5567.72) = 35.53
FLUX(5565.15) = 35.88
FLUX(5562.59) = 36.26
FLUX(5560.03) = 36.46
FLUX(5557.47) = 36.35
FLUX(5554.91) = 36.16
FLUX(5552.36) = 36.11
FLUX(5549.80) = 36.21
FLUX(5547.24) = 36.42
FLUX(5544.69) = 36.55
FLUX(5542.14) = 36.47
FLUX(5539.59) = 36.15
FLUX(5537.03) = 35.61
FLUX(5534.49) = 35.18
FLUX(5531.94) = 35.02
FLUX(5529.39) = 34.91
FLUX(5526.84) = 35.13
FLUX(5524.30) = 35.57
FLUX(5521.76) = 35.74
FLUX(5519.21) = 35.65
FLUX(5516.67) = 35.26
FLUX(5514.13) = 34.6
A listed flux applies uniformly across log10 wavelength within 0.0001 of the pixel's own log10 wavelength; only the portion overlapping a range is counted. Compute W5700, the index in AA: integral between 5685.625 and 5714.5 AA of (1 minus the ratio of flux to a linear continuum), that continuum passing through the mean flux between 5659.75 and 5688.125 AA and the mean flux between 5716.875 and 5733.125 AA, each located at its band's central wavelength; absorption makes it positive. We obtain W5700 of 0.86 AA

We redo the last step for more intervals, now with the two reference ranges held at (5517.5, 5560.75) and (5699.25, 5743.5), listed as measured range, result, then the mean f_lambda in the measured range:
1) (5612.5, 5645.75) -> 1.1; 34.8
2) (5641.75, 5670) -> 0.8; 35.1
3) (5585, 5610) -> 0.6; 35.1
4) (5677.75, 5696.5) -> 0.1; 36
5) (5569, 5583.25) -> 0.2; 35.3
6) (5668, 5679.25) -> 0.0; 36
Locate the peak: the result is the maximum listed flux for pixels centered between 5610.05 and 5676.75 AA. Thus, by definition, 36.37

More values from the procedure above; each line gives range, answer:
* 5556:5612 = 36.56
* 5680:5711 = 36.44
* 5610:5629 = 35.94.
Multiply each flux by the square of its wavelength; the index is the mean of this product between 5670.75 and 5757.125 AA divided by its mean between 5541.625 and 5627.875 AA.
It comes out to 1.07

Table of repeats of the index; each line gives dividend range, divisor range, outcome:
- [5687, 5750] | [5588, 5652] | 1.07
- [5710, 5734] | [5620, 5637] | 1.08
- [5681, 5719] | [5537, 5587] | 1.04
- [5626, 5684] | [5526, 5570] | 1.02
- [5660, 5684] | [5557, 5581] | 1.04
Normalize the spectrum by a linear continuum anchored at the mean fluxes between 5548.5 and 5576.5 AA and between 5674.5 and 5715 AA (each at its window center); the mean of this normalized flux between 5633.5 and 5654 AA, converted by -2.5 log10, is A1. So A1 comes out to 0.03 mag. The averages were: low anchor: 35.9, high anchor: 35.6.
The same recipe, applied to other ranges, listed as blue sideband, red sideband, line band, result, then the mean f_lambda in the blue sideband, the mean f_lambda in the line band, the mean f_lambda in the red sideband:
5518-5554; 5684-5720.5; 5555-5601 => 0.01 mag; 35.8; 35.3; 35.6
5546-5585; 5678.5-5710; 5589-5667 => 0.02 mag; 35.8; 35.1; 35.5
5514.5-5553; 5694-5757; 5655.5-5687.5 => 0.01 mag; 35.7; 35.8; 36.3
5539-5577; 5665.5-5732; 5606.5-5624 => 0.01 mag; 36.1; 35.5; 35.9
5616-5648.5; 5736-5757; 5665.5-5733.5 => 0.01 mag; 34.8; 35.9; 37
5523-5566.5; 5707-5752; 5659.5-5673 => 0.03 mag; 35.9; 35.3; 36.6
